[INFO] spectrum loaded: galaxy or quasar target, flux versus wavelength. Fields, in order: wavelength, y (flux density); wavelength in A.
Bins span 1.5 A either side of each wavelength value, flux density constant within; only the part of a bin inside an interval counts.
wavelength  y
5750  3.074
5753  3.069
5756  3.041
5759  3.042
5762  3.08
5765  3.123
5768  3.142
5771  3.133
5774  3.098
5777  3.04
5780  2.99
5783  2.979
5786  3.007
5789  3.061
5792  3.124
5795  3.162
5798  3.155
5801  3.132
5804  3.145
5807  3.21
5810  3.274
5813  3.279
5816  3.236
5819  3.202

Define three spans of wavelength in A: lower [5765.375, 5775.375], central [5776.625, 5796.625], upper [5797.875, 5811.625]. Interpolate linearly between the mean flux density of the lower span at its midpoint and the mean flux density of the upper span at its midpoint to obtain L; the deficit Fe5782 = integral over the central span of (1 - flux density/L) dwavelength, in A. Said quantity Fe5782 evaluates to 0.6 A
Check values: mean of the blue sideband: 3.12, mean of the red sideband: 3.19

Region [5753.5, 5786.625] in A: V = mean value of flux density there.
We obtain 3.06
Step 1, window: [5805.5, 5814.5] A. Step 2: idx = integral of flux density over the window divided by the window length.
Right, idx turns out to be 3.25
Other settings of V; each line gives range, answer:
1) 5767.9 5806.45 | 3.09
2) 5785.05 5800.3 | 3.11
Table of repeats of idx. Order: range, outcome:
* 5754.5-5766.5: 3.07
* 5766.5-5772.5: 3.14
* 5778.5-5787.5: 2.99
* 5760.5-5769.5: 3.12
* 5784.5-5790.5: 3.03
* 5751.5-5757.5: 3.05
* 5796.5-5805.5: 3.14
